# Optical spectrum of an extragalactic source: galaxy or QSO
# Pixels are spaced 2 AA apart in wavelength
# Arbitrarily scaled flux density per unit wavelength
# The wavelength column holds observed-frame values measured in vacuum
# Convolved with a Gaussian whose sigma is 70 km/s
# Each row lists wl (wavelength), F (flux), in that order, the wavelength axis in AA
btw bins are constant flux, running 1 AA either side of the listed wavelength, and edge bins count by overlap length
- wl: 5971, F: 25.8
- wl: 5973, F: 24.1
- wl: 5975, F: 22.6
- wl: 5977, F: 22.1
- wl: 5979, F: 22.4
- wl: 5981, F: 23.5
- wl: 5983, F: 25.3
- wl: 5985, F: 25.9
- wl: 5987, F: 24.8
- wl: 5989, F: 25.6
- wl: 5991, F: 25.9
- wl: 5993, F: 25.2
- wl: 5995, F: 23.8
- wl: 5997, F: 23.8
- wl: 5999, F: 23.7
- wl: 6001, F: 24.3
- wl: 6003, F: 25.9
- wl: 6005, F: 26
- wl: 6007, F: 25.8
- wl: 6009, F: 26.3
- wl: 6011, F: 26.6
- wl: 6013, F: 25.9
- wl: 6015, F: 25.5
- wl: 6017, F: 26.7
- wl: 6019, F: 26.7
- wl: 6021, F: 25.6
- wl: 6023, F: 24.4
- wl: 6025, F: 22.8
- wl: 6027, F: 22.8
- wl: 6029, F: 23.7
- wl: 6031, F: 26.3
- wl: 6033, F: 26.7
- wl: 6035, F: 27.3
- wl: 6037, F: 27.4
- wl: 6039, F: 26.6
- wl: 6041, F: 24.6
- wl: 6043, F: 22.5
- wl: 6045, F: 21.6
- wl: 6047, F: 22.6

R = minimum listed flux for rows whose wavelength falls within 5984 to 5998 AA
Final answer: 23.8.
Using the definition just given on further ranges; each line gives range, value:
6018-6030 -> 22.8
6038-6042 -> 24.6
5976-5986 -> 22.1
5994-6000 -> 23.7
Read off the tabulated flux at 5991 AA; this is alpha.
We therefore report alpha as 25.9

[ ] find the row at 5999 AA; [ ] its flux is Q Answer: 23.7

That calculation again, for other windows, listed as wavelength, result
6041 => 24.6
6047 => 22.6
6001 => 24.3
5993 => 25.2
